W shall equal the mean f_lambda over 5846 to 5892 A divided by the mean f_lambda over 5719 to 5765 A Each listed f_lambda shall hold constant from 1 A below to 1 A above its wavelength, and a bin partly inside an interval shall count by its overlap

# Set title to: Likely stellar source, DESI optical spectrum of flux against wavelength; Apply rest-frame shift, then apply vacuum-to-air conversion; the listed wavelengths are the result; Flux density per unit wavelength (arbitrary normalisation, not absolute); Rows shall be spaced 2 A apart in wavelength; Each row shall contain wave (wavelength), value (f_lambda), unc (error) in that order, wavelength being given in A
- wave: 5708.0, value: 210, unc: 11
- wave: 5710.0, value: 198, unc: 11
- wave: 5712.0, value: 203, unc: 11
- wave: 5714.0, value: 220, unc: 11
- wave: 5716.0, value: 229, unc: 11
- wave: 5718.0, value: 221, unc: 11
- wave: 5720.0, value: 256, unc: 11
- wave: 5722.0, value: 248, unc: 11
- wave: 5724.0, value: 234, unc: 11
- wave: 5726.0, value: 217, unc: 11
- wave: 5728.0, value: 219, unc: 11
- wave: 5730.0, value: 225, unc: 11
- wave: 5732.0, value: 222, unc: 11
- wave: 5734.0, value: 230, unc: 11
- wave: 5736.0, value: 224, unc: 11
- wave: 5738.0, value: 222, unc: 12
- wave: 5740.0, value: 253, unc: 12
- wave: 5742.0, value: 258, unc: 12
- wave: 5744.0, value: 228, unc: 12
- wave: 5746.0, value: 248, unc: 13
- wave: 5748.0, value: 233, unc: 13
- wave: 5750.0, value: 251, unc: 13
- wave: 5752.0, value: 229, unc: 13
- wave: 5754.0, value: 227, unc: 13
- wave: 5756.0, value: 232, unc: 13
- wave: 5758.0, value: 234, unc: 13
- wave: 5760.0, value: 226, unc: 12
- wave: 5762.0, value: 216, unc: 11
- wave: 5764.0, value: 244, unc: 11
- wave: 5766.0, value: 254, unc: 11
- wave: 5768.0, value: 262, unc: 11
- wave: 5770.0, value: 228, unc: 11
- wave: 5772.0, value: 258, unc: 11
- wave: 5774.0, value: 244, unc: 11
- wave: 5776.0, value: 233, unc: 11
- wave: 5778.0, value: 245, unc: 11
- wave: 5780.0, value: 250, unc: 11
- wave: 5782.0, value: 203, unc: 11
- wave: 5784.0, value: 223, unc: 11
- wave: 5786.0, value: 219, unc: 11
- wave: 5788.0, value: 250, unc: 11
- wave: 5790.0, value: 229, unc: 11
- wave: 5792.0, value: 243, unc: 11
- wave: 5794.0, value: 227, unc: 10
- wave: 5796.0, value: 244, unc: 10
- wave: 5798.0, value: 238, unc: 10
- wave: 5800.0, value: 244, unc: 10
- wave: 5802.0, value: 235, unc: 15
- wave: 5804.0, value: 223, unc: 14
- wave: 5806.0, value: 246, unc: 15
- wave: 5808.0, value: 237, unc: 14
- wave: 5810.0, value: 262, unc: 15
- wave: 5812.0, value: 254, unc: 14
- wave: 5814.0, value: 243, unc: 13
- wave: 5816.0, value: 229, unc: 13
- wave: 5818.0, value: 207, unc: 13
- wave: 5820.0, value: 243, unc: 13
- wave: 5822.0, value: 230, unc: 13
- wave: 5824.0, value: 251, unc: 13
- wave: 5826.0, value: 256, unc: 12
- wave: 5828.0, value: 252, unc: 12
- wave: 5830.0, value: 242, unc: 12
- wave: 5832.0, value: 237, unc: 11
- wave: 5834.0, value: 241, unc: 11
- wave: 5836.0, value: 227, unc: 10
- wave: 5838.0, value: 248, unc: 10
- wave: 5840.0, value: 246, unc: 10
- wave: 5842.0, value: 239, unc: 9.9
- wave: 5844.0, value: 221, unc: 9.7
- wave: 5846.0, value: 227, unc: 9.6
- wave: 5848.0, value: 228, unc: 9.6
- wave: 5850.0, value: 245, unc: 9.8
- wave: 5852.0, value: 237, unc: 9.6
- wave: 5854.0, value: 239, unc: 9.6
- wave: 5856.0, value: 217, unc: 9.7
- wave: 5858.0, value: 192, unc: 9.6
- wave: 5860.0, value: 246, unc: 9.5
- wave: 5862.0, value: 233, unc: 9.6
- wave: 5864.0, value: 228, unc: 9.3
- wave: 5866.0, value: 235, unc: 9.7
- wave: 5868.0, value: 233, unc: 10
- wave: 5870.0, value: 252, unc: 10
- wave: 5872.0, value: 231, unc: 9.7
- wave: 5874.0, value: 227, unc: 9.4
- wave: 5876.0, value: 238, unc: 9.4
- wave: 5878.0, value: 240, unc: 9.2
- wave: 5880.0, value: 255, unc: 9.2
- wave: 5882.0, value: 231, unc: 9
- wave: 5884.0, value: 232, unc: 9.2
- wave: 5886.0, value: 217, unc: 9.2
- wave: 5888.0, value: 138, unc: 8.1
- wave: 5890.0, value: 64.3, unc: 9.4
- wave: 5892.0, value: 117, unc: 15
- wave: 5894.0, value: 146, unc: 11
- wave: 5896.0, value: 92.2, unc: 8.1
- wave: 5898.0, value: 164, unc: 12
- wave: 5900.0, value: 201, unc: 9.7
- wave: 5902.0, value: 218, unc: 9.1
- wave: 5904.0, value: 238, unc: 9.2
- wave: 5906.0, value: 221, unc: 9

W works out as 0.94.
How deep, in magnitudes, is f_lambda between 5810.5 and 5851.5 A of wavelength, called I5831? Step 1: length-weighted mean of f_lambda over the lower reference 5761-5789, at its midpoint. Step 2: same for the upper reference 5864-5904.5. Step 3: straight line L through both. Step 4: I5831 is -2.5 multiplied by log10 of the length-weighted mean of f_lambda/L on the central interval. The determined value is -0.10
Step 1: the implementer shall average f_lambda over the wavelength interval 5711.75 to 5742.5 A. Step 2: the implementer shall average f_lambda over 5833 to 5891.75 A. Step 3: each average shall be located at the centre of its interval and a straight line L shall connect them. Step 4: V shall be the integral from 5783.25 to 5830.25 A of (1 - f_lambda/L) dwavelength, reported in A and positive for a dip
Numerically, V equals -2.6 A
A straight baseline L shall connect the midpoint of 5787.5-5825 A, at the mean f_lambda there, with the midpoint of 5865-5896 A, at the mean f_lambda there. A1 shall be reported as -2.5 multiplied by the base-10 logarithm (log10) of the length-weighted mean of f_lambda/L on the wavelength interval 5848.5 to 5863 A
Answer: -0.08 mag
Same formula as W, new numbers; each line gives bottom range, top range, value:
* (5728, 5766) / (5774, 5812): 1.01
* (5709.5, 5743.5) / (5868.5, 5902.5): 0.84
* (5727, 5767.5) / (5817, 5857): 1.01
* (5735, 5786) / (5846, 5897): 0.88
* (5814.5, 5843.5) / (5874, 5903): 0.77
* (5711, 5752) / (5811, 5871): 1.02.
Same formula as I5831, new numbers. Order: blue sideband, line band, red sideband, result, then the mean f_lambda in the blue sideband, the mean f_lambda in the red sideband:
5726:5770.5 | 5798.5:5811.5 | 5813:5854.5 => -0.023 mag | 234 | 238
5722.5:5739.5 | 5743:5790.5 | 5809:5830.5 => -0.017 mag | 226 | 243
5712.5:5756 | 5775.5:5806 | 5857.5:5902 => -0.066 mag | 233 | 201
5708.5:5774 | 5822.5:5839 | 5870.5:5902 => -0.186 mag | 233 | 188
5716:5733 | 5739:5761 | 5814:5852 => -0.029 mag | 230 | 237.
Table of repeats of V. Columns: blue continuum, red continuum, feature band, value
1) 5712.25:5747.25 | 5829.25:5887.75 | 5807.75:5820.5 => -0.4 A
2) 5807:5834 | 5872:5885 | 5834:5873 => 0.9 A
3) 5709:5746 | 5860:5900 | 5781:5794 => -0.6 A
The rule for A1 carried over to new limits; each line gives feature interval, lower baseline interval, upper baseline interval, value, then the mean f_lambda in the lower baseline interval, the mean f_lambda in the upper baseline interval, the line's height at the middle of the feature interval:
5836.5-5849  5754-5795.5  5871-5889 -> -0.03 mag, 236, 223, 228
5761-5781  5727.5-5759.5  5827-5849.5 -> -0.04 mag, 234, 237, 235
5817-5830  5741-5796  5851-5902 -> -0.09 mag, 237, 204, 220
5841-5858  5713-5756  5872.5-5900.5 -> -0.17 mag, 233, 184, 196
